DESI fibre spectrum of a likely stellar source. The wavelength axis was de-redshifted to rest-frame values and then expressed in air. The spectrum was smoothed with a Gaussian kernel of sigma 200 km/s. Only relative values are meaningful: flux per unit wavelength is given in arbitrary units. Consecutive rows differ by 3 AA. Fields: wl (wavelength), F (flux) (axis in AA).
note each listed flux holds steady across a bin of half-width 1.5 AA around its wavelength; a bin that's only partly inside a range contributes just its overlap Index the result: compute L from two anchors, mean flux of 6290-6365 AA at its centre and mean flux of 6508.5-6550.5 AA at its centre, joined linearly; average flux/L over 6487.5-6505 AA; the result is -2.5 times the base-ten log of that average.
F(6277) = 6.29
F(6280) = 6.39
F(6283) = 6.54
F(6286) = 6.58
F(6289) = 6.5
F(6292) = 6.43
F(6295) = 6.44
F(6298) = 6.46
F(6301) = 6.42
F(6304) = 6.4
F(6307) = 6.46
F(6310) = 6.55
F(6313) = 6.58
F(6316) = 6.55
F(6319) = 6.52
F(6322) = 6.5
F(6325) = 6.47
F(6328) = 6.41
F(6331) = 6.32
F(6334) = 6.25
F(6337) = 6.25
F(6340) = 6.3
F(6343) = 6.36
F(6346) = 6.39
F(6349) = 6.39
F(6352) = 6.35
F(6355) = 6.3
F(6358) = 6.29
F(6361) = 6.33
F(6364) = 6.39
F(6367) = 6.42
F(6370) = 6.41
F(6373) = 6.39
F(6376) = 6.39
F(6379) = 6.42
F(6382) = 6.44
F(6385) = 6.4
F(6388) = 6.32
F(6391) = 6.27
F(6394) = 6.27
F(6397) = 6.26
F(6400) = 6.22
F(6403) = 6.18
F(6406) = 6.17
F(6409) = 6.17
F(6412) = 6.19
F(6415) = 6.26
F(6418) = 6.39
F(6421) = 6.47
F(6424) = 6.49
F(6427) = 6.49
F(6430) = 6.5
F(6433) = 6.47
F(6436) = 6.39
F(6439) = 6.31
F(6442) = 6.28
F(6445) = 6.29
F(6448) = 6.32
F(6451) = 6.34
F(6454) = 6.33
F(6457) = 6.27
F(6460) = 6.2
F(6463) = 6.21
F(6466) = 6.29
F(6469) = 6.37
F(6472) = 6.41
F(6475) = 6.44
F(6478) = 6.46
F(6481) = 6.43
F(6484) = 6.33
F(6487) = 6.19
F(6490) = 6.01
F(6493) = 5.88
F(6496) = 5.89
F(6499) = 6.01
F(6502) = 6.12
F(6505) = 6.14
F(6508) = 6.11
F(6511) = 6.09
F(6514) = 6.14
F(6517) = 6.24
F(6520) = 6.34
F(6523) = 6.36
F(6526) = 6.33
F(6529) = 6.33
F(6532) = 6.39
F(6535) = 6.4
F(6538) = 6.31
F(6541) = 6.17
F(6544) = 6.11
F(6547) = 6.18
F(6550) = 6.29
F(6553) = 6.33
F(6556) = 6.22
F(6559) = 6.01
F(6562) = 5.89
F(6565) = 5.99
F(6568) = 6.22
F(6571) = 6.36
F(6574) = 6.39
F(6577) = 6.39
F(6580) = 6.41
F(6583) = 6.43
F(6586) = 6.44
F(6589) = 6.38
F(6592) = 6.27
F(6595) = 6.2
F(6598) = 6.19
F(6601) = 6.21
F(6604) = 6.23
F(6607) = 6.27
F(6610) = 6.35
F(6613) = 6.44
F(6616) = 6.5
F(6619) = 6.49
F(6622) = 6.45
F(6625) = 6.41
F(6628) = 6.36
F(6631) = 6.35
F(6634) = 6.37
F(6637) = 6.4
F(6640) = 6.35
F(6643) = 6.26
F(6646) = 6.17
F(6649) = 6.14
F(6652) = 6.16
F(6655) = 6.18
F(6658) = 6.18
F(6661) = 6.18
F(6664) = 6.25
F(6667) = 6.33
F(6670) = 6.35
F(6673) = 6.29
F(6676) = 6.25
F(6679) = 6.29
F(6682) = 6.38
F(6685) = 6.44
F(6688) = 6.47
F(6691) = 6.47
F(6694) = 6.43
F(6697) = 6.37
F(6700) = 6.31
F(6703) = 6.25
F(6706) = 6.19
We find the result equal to 0.05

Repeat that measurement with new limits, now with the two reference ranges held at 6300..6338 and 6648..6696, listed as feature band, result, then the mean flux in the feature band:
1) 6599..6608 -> 0.02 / 6.23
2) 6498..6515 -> 0.05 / 6.1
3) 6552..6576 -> 0.03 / 6.18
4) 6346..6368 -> 0.01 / 6.35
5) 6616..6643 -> -0.01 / 6.4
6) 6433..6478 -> 0.01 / 6.33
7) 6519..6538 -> 0.00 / 6.36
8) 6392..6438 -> 0.01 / 6.33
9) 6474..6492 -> 0.01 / 6.29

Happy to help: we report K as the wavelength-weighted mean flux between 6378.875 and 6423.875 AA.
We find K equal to 6.3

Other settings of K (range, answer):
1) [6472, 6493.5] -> 6.28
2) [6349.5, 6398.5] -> 6.35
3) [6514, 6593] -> 6.27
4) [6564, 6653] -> 6.32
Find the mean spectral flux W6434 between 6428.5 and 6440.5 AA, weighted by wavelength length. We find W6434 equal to 6.42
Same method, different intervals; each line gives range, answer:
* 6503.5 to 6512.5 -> 6.11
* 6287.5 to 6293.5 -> 6.46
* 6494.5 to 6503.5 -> 6.01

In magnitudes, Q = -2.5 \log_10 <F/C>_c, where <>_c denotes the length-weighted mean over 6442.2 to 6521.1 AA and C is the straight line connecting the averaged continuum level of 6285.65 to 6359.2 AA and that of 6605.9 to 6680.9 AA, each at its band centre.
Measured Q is 0.02 mag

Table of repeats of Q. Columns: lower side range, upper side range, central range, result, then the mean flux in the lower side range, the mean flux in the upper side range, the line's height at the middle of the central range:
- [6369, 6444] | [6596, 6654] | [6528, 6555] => 0.01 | 6.34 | 6.32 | 6.33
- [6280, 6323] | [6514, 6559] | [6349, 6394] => 0.01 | 6.49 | 6.27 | 6.43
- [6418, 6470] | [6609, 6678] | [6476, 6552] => 0.02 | 6.35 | 6.31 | 6.34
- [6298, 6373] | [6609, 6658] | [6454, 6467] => 0.02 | 6.4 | 6.33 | 6.37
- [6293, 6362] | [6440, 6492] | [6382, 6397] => 0.01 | 6.4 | 6.3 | 6.36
